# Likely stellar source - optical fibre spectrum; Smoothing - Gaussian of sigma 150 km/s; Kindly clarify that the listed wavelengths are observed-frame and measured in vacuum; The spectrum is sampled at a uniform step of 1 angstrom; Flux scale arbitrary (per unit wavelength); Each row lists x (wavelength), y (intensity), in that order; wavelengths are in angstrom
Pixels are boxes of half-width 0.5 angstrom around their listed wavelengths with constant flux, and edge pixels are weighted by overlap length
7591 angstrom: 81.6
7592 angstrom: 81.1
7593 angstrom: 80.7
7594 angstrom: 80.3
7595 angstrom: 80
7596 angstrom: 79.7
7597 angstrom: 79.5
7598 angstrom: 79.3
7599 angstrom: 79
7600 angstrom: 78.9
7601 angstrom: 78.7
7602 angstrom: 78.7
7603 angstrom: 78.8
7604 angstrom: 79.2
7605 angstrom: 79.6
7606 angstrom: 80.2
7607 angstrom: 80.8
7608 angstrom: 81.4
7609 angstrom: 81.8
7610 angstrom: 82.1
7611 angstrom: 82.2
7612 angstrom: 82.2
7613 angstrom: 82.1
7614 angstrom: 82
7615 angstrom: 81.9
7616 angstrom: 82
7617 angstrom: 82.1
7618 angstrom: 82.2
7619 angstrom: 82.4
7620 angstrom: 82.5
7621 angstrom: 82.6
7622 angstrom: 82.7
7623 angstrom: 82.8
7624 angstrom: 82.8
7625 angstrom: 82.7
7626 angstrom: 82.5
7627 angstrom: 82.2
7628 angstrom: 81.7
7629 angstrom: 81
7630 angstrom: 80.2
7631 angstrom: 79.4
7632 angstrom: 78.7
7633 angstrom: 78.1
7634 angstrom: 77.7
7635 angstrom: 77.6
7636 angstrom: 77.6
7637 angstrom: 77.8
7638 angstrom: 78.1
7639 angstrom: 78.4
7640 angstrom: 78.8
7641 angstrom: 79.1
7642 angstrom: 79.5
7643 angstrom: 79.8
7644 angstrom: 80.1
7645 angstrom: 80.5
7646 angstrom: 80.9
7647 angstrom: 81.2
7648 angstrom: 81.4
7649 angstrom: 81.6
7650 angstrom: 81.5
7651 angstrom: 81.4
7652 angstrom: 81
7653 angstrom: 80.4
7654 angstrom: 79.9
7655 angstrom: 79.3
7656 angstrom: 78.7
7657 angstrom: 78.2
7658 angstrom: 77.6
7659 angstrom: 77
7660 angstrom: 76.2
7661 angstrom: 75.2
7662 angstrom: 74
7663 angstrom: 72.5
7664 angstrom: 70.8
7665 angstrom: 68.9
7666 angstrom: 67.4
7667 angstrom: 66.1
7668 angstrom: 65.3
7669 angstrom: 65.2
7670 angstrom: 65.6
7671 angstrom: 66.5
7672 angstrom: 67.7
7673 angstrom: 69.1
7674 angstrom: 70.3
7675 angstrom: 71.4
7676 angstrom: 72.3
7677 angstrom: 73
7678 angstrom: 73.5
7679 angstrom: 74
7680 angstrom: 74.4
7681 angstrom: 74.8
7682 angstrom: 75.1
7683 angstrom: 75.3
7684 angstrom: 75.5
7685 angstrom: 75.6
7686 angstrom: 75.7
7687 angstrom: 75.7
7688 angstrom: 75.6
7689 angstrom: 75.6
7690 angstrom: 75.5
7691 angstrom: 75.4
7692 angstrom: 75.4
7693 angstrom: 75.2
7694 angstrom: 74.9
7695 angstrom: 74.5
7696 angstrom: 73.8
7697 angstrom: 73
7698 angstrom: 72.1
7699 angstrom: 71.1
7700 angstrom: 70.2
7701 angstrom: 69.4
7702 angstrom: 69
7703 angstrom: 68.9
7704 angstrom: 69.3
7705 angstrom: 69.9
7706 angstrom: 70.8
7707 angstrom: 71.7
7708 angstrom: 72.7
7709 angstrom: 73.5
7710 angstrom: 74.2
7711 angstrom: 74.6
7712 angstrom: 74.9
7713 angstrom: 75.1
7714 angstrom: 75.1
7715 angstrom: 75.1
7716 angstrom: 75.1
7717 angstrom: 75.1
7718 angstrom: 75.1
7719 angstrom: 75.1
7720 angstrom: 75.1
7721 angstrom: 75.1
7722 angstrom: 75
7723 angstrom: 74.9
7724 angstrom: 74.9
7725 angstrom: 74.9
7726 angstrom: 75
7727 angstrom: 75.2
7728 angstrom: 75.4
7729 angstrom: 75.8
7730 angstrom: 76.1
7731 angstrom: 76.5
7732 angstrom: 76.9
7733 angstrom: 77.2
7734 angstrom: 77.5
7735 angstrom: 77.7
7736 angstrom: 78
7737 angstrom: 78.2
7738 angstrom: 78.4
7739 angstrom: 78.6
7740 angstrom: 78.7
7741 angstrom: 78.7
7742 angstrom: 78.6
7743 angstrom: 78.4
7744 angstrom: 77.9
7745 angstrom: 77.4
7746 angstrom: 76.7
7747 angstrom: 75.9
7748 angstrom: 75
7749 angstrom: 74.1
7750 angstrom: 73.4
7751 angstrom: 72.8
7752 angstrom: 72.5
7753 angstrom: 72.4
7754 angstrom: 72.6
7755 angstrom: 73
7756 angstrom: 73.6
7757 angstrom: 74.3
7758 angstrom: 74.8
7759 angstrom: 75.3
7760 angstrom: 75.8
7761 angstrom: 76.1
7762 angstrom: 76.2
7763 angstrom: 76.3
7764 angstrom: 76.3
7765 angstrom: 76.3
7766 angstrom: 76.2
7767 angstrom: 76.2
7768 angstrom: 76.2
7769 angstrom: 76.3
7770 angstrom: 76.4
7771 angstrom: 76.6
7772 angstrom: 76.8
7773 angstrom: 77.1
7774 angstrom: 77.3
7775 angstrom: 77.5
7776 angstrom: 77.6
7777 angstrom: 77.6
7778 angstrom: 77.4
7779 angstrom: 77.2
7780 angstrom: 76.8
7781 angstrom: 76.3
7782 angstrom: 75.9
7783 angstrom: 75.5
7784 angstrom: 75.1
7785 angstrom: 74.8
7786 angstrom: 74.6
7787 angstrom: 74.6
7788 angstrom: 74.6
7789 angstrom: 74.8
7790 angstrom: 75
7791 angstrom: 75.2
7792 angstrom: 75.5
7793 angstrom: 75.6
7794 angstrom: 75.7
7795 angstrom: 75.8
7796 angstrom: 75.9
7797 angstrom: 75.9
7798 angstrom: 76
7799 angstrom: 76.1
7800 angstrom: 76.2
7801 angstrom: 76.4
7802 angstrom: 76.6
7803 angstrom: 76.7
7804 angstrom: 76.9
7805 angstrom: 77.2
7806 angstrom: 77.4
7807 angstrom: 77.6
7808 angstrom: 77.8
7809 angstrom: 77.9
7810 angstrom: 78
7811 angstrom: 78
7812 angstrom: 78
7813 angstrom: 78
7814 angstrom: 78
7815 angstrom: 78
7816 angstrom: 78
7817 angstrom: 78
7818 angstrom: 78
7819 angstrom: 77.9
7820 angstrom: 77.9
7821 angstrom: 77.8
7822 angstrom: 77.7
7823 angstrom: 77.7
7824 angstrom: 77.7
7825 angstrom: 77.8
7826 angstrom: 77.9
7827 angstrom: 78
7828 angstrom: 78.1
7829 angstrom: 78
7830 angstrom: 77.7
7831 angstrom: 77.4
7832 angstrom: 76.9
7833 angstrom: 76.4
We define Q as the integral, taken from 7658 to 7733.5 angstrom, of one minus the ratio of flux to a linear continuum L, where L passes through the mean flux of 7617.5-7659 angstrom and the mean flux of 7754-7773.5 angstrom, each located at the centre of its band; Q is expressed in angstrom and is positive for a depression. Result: 4.77 angstrom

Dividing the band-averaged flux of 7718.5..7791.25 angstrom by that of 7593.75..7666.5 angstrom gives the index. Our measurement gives 1.0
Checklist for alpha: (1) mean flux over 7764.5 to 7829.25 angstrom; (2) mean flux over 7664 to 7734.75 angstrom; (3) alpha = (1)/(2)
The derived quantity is 1.05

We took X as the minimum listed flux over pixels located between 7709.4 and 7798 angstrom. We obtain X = 72.4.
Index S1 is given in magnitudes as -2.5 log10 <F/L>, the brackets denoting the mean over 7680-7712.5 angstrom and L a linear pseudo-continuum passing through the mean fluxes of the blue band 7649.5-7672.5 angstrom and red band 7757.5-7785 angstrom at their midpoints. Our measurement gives 0.017 mag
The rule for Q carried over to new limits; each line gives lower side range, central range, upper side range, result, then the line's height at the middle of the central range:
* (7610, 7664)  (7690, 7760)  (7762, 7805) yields 2.7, 77.7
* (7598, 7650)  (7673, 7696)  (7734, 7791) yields 1.2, 78.6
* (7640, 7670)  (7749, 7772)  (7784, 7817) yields 0.4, 76.5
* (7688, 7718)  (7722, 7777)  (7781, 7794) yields -1.3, 74.3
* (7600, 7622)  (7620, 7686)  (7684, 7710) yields 0.5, 77.2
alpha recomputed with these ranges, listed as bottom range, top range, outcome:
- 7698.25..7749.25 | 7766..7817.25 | 1.02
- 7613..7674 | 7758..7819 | 0.98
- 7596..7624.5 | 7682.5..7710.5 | 0.90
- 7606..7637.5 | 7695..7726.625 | 0.90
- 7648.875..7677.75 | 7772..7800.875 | 1.03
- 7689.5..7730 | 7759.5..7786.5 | 1.04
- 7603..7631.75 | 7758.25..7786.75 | 0.94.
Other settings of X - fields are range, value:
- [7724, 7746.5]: 74.9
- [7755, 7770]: 73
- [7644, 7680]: 65.2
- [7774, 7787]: 74.6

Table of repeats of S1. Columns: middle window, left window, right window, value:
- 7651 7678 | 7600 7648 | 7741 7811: 0.09 mag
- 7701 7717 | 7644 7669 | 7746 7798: 0.05 mag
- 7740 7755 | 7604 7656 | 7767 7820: 0.03 mag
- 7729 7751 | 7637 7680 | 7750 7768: -0.03 mag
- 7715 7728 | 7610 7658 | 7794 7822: 0.05 mag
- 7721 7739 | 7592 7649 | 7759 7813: 0.02 mag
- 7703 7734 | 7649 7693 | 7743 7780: 0.01 mag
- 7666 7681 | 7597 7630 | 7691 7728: 0.10 mag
